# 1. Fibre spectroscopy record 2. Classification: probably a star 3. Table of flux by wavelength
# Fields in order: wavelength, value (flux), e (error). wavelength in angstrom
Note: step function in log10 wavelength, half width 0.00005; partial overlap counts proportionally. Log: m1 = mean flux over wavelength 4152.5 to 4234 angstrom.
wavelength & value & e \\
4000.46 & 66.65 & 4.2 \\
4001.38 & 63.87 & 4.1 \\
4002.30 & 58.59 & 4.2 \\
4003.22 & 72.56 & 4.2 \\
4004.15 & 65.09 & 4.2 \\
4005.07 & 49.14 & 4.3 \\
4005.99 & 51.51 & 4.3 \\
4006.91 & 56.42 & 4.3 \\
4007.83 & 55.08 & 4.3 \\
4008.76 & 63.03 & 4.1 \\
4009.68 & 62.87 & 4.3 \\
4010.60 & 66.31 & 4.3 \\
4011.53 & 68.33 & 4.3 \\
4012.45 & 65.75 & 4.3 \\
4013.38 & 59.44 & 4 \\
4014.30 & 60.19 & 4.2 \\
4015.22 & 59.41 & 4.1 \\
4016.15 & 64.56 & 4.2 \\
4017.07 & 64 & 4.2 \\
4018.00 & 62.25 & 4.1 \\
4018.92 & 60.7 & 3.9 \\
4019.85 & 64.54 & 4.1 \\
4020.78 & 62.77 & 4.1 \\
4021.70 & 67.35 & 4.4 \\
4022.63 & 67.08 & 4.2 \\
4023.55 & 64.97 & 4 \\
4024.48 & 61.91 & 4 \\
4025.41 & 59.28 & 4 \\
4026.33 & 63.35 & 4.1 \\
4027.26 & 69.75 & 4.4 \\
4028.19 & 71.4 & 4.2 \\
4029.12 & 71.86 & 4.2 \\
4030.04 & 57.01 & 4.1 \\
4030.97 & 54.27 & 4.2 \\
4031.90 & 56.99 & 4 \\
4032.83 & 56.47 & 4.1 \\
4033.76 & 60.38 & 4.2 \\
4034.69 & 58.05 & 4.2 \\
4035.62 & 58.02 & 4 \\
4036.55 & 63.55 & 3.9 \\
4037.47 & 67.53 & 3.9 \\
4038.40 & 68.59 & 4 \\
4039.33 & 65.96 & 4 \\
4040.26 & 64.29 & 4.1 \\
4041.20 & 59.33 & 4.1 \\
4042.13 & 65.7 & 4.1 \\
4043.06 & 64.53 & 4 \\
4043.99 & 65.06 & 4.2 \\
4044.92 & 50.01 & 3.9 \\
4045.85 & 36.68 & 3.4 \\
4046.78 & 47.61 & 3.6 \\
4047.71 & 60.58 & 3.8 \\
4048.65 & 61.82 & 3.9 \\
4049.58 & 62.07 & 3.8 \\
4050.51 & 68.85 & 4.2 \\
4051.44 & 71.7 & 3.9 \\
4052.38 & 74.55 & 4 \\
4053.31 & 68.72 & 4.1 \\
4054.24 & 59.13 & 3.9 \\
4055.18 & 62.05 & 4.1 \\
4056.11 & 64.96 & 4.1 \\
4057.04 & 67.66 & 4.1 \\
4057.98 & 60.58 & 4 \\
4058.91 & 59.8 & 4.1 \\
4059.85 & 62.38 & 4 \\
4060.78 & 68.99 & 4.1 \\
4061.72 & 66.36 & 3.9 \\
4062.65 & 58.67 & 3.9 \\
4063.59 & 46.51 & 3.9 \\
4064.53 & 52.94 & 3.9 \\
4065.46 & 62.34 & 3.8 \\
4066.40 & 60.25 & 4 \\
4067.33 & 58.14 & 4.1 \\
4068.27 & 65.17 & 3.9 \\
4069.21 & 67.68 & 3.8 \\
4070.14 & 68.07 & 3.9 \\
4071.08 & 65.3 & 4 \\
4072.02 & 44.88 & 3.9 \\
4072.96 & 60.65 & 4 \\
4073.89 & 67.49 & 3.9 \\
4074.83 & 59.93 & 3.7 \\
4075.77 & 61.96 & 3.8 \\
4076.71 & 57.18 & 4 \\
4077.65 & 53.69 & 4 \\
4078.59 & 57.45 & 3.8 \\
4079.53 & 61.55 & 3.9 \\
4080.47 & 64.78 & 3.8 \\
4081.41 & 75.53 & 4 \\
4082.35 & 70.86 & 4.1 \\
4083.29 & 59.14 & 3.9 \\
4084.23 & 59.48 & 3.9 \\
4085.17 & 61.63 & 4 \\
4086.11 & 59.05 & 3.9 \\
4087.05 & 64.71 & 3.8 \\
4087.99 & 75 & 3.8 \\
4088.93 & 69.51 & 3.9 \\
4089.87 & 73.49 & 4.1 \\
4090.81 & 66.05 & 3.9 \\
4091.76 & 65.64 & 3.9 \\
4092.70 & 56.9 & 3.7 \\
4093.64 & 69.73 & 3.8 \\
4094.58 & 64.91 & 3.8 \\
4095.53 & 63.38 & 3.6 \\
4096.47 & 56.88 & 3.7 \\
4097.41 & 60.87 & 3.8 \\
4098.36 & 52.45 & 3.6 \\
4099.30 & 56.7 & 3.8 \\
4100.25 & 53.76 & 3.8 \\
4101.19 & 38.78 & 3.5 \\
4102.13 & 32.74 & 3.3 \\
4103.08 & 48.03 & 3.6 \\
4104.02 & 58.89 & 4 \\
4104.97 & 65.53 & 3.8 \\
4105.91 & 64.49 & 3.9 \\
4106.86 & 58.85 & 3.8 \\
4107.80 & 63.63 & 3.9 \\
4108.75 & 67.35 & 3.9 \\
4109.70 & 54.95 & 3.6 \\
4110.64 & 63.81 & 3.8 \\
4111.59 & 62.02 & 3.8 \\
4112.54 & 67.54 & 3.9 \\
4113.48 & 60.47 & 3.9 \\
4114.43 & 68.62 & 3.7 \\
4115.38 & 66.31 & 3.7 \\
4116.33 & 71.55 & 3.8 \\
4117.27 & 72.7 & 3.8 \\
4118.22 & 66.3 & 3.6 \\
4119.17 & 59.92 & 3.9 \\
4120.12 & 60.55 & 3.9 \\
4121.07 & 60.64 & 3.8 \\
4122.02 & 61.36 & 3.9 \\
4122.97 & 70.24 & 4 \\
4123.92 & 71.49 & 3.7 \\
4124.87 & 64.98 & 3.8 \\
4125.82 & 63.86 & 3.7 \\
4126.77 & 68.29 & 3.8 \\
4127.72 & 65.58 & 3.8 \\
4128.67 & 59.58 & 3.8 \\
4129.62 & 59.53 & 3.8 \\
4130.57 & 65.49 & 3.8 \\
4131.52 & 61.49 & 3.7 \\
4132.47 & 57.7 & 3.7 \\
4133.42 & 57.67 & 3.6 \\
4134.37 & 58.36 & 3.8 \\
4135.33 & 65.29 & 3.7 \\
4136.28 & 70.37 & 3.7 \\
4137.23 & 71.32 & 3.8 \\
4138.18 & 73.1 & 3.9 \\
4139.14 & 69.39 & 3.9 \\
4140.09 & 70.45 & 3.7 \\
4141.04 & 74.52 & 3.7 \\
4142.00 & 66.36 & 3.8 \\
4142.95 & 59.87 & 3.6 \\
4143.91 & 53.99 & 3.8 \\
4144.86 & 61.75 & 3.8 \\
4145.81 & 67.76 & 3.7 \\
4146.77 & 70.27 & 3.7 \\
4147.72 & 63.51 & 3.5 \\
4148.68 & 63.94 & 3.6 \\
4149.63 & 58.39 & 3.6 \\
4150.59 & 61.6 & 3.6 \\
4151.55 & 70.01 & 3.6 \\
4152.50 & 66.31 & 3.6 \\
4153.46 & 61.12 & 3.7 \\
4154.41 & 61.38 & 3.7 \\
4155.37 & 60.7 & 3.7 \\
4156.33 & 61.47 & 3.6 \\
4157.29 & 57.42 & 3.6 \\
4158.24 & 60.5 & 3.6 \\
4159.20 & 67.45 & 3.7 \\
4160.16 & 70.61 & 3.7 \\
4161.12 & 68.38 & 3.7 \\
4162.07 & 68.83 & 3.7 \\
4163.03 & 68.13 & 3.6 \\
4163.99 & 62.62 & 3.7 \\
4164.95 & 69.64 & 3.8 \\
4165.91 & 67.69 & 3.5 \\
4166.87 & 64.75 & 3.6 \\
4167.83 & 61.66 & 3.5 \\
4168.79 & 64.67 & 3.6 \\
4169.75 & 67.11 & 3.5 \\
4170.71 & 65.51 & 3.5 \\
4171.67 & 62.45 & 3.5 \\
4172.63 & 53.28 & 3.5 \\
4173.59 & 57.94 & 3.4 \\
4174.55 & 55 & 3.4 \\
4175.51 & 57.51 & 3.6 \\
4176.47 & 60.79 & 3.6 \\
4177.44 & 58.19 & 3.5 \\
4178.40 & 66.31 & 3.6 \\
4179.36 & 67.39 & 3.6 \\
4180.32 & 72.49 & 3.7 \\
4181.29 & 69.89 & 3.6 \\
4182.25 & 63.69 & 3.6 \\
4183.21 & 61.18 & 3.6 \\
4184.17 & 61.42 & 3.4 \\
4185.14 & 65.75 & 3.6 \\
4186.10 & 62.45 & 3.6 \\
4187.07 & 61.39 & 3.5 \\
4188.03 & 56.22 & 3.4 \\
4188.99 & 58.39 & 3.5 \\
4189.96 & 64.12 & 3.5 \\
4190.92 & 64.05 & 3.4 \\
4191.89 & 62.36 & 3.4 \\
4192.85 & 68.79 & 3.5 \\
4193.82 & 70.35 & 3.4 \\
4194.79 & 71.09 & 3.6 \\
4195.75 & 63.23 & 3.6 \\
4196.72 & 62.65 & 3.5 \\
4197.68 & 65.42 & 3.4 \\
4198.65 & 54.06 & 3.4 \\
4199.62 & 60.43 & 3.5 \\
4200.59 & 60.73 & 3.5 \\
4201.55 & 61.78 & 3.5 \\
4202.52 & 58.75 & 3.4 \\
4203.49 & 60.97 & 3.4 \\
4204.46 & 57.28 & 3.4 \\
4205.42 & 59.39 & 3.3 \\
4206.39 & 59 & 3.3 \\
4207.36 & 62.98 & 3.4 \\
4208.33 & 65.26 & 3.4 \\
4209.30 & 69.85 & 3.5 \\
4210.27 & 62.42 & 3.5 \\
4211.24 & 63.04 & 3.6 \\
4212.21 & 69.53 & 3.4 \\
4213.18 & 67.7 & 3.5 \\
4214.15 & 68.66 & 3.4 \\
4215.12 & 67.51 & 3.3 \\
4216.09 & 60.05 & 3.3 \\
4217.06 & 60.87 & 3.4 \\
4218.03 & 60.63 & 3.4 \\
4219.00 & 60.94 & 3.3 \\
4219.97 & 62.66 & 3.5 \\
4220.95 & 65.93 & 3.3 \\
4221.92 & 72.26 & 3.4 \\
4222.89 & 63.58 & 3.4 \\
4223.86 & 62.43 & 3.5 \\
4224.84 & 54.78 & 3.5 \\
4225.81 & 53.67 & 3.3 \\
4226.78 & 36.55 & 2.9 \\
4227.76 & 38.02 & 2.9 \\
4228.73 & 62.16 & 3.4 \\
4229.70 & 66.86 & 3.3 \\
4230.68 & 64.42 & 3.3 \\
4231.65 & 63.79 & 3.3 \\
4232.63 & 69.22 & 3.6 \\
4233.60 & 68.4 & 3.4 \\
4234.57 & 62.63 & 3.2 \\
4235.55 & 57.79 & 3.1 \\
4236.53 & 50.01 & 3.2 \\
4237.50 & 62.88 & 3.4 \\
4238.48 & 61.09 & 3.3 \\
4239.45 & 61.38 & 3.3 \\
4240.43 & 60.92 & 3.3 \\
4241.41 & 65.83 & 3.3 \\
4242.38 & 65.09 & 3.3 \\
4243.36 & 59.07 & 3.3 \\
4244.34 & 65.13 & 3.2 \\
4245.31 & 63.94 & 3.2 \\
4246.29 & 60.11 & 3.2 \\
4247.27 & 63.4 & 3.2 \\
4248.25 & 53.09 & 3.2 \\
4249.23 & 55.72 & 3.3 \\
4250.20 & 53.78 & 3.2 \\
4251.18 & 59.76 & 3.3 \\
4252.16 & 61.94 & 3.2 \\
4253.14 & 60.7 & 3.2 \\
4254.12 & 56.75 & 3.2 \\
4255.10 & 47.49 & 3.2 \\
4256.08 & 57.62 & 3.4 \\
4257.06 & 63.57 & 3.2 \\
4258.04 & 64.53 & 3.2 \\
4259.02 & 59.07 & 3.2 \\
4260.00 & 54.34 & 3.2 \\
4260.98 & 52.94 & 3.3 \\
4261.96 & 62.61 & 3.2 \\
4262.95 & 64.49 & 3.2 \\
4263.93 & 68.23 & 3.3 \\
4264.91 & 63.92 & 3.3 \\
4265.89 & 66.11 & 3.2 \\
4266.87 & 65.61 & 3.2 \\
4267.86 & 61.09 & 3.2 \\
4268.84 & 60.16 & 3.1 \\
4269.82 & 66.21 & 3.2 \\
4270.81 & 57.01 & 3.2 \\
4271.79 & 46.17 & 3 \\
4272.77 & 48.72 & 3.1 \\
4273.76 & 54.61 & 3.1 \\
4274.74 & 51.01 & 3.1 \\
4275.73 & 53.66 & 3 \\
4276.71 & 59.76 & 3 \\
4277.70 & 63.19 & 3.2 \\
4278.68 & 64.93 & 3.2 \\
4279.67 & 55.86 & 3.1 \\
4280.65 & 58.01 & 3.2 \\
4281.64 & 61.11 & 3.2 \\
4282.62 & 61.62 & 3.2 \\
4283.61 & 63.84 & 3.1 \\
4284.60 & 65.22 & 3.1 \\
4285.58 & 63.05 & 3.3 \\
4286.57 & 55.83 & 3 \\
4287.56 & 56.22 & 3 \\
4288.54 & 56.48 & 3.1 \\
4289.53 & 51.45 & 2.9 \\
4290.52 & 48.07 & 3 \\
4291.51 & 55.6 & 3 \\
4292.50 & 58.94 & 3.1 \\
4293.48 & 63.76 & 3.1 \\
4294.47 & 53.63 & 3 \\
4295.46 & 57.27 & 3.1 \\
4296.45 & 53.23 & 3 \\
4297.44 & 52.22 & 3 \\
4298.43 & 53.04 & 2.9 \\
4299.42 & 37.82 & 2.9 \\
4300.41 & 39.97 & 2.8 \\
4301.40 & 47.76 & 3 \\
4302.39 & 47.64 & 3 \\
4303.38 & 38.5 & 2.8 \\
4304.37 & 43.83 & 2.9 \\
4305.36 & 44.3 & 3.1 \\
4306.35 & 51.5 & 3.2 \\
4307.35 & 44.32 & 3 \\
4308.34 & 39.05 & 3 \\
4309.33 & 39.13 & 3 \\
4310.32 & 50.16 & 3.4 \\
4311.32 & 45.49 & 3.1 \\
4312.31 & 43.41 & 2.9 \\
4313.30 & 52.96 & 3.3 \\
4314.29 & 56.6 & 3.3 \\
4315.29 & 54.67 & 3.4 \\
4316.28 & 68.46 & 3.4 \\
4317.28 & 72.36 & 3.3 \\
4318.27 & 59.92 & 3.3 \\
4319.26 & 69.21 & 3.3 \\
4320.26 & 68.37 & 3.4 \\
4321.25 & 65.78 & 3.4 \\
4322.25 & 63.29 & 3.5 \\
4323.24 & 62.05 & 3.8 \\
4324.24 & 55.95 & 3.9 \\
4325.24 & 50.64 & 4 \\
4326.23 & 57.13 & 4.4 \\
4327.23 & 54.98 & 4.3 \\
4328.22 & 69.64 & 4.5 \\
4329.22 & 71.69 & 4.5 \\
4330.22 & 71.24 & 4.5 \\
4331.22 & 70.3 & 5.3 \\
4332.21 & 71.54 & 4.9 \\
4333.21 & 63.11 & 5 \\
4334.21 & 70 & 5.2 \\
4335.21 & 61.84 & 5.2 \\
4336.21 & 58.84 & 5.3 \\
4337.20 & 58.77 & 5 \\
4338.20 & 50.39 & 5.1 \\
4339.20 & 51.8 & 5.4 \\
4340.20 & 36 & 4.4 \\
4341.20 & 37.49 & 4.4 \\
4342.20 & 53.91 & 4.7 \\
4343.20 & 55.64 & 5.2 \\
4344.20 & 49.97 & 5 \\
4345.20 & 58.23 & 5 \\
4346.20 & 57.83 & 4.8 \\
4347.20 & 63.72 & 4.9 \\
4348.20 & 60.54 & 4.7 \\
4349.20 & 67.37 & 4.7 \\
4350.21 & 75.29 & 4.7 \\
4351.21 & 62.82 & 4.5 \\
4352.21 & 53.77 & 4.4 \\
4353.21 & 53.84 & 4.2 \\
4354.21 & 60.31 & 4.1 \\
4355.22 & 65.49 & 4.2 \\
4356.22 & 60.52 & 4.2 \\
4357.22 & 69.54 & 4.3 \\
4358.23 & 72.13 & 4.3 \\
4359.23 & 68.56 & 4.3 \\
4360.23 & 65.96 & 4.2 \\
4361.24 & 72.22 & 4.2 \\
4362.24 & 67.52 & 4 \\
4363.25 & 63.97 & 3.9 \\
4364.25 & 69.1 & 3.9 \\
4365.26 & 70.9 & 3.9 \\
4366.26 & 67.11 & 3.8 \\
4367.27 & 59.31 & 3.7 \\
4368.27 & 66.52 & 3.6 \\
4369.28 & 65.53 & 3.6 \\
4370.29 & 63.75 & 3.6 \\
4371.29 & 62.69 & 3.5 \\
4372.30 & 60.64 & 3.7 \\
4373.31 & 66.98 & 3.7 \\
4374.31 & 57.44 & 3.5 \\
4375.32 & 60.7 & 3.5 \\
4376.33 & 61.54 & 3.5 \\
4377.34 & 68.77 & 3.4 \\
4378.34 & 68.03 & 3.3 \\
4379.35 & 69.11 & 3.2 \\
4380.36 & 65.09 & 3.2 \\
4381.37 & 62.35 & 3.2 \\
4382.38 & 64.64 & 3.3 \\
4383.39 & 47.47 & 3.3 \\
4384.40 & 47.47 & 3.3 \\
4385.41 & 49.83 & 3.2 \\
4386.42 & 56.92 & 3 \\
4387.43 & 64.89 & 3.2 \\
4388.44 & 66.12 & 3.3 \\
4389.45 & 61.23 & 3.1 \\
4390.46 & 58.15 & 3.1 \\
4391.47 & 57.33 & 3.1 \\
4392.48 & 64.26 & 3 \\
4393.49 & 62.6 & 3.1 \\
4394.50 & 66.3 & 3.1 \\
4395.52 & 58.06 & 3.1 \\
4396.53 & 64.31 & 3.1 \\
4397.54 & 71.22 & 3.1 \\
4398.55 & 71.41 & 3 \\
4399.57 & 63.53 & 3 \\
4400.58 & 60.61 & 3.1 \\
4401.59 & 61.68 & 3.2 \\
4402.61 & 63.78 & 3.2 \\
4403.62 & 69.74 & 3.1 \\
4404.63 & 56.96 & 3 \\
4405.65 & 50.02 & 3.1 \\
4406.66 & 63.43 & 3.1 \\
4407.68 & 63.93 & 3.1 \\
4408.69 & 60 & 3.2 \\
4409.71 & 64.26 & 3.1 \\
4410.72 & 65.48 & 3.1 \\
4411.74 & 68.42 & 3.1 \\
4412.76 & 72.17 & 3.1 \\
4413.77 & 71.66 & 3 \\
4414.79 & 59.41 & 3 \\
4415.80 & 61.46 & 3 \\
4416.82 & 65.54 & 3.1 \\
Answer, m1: 62.7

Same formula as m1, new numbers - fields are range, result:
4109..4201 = 64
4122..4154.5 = 64.9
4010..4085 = 62.2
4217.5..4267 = 60.3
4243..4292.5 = 58.8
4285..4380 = 58.6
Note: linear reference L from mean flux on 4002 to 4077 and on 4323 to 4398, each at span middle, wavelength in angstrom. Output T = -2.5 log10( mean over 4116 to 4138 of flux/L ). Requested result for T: -0.05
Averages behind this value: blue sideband 61.8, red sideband 61.7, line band 64.6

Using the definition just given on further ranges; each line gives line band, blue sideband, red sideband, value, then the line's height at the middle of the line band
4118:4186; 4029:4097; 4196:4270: -0.044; 61.6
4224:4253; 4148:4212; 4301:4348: 0.016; 60.3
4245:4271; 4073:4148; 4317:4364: 0.036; 62.2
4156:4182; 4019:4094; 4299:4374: -0.052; 61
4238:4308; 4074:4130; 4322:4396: 0.090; 61.8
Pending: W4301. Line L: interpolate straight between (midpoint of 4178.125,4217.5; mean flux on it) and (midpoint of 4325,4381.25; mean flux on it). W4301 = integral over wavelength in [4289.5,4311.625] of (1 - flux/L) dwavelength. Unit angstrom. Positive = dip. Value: 5.0 angstrom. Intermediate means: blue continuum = 63.6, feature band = 48.5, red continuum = 62.3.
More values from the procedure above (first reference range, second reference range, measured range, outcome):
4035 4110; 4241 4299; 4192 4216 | -1.7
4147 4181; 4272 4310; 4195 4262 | -3.0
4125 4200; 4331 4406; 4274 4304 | 3.7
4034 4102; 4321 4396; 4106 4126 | -1.0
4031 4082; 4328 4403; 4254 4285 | 1.3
